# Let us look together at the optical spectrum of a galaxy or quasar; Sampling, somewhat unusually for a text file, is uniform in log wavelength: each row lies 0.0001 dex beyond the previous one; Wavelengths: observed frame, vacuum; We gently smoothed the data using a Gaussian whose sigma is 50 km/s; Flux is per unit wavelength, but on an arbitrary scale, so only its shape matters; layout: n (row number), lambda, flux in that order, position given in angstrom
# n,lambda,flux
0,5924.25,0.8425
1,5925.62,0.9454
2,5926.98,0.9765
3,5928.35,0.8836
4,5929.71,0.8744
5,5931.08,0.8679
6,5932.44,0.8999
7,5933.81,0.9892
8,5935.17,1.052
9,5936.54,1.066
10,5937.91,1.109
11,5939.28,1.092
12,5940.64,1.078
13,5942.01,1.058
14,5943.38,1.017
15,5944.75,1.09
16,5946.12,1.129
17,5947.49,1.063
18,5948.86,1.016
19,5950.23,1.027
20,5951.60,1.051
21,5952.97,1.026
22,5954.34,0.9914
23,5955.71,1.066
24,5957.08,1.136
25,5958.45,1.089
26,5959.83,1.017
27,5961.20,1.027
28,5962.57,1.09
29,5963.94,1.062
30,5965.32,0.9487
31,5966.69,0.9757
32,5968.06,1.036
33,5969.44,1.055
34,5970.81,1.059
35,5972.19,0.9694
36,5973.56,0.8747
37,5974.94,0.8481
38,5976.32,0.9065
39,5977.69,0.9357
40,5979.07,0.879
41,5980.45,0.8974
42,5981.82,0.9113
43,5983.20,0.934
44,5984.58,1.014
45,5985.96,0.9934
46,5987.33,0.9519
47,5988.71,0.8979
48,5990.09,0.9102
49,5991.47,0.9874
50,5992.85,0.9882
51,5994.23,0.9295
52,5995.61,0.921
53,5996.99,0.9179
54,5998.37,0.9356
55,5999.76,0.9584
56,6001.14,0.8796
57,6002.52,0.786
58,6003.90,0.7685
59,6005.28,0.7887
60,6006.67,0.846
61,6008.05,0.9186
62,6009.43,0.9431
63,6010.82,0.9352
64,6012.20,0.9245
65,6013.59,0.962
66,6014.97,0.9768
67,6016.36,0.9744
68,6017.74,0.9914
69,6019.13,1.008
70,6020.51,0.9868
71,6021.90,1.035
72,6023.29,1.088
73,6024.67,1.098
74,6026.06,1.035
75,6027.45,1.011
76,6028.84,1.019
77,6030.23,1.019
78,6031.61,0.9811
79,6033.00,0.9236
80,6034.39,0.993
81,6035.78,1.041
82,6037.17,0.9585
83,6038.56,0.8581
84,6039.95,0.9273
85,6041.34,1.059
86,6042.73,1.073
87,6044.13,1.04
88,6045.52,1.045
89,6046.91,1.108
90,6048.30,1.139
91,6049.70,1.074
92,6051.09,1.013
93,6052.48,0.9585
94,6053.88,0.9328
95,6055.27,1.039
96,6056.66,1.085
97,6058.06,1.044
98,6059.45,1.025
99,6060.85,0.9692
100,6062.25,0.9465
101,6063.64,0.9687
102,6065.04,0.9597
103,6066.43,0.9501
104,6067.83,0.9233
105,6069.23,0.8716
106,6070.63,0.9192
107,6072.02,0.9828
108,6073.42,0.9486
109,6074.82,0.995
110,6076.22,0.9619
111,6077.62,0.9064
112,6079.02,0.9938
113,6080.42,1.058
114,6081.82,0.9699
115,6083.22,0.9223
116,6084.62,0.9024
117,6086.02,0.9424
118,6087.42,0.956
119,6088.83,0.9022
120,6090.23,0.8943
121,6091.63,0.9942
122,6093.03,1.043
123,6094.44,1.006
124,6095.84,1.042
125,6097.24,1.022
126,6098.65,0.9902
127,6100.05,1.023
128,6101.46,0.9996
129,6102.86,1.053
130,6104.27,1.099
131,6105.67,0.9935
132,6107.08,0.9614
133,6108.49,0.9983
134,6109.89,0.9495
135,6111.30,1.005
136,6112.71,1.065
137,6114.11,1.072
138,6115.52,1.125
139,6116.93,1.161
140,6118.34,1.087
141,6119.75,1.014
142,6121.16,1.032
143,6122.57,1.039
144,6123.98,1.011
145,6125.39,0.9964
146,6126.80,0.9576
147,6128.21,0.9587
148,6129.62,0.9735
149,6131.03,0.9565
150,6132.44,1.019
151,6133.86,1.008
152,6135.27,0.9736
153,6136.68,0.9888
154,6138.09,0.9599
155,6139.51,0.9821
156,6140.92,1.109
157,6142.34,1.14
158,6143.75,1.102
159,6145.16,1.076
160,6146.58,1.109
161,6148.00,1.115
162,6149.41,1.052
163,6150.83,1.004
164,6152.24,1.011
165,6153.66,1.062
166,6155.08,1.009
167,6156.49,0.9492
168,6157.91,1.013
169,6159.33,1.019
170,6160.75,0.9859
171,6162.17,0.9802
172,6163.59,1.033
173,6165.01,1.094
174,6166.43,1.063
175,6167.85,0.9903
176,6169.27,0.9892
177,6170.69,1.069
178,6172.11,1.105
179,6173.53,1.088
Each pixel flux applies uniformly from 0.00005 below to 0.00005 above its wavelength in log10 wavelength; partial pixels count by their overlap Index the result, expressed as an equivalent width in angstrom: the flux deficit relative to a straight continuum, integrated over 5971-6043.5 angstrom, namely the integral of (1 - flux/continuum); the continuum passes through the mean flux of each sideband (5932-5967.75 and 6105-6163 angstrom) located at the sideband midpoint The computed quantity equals 6.2 angstrom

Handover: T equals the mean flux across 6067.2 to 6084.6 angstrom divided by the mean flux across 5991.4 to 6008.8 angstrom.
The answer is 1.07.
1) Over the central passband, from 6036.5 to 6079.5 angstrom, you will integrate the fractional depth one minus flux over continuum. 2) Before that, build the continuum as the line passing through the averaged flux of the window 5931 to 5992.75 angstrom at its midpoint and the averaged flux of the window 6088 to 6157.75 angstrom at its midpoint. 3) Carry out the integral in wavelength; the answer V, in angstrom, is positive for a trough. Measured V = 1.1 angstrom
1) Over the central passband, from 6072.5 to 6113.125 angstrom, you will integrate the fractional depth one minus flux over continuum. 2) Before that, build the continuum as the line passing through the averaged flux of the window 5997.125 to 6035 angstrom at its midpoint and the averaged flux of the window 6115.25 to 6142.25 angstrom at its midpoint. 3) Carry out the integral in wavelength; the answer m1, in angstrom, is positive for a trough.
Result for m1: 0.5 angstrom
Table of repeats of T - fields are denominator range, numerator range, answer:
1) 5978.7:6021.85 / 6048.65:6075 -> 1.06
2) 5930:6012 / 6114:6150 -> 1.06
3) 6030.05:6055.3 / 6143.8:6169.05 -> 1.02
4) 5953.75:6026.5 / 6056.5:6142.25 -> 1.03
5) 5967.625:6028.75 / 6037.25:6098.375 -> 1.04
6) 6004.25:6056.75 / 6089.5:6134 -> 1.02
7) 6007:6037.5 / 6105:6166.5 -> 1.04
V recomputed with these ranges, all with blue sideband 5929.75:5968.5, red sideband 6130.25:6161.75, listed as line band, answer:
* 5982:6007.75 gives 3.0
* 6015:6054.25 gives 0.7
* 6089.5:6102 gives 0.4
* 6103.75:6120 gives -0.2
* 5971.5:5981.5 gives 1.3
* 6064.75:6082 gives 1.2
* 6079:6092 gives 1.0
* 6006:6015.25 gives 0.9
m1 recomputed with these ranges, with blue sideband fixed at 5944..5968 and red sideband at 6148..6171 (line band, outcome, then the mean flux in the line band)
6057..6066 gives 0.40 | 0.988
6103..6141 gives 0.36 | 1.02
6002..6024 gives 2.23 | 0.935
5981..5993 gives 1.05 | 0.953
